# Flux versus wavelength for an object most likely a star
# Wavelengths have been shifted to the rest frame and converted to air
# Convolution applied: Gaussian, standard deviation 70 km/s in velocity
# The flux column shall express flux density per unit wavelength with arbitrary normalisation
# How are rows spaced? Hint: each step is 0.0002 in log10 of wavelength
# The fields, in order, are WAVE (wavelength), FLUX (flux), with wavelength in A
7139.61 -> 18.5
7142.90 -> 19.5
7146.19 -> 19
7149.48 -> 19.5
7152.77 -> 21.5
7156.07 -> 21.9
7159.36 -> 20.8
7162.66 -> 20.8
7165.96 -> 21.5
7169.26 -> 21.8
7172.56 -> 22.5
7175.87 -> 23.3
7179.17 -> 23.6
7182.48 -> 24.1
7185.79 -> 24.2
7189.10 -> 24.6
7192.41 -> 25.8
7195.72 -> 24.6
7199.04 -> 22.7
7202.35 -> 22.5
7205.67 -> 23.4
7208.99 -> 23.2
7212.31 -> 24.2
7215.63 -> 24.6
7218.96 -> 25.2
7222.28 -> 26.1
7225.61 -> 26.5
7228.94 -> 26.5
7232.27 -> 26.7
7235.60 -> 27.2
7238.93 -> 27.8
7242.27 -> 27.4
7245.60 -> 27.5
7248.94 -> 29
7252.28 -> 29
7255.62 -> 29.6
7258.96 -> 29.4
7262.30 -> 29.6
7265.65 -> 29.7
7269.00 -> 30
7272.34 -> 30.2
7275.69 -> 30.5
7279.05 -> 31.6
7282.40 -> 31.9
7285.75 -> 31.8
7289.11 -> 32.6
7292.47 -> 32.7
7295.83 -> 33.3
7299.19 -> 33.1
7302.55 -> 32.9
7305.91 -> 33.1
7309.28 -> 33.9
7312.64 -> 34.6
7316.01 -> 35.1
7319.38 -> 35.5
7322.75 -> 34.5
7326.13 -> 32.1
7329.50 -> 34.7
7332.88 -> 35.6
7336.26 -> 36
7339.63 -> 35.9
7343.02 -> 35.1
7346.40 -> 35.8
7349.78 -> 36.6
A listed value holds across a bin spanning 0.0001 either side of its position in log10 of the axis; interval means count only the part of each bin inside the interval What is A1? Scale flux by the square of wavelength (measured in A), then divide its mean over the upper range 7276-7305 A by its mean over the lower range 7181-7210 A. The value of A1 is 1.39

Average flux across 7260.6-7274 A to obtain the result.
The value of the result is 29.9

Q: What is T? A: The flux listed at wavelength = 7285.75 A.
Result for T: 31.8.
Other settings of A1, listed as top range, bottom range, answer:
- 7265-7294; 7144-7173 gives 1.54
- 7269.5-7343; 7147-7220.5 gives 1.50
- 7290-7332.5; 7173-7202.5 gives 1.46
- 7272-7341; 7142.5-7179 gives 1.64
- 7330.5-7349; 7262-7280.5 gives 1.20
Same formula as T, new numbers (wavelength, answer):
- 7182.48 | 24.1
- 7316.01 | 35.1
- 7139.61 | 18.5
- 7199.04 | 22.7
